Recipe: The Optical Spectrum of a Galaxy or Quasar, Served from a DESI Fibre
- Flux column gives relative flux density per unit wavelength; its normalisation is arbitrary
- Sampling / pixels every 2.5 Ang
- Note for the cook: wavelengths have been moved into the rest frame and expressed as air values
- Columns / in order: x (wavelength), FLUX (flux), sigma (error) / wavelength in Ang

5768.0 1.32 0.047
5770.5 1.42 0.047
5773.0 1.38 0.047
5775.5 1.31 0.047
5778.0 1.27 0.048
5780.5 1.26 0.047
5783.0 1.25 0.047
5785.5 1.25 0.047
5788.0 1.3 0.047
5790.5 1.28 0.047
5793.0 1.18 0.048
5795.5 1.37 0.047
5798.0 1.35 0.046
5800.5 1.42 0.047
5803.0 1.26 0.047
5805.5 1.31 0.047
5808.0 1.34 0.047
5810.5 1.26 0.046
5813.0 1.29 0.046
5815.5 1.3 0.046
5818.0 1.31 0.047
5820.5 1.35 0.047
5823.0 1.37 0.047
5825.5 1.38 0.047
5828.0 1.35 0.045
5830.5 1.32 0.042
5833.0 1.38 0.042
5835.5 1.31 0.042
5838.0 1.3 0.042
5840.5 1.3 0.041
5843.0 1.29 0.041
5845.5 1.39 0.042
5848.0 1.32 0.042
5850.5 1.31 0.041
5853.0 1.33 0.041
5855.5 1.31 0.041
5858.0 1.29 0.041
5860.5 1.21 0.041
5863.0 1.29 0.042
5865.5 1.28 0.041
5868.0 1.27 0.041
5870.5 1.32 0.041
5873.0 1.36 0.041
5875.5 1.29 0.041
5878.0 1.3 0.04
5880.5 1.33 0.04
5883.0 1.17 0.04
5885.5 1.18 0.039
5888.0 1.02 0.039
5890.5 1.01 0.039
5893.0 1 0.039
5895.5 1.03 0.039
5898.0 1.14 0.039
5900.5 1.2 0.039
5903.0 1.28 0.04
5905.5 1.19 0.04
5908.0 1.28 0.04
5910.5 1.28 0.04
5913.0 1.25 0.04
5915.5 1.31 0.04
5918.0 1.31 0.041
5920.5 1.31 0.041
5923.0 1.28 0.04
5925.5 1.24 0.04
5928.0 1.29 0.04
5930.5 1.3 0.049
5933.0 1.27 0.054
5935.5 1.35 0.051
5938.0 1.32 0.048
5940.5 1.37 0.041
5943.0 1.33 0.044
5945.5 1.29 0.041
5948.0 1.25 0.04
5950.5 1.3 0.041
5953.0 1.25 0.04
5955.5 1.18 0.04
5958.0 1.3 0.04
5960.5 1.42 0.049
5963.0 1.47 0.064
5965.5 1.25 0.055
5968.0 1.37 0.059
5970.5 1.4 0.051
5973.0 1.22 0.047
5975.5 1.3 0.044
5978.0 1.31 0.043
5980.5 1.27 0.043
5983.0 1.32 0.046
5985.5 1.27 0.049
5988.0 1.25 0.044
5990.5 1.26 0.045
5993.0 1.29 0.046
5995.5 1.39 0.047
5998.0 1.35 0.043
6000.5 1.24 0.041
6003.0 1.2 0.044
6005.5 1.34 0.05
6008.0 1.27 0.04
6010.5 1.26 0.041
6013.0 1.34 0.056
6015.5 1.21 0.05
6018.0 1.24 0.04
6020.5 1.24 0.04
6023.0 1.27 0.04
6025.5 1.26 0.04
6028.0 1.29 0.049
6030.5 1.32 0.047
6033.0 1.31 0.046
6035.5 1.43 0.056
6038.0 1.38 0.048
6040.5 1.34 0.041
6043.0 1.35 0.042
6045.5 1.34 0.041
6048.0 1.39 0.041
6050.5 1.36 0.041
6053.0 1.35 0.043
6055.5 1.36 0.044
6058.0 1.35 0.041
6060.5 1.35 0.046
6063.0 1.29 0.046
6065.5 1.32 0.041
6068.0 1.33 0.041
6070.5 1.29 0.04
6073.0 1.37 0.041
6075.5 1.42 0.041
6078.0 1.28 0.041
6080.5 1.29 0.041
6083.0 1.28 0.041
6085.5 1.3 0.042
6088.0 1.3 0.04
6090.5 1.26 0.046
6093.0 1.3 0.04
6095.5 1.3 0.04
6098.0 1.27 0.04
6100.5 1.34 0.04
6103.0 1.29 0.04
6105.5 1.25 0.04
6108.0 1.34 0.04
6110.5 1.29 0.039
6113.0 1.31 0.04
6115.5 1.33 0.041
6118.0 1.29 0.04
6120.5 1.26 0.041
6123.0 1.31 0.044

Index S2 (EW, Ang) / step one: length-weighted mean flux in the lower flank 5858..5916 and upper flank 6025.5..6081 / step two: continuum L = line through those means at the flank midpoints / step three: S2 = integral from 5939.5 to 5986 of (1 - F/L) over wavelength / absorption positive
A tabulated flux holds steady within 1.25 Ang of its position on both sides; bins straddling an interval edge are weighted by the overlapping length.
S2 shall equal -1.3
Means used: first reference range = 1.22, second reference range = 1.34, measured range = 1.31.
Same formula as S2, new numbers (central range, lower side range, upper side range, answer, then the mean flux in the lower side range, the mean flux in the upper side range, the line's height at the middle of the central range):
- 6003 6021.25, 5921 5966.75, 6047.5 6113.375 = 0.6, 1.3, 1.32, 1.31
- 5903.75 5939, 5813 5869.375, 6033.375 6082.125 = 1.1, 1.32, 1.35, 1.33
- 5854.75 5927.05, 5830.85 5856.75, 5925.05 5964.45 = 4.7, 1.32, 1.31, 1.32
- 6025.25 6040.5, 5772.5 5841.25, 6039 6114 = -0.2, 1.31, 1.32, 1.32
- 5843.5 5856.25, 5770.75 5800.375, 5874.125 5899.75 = -1.3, 1.3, 1.15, 1.2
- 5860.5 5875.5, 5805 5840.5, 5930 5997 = 0.3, 1.33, 1.31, 1.32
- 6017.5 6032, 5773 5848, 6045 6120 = 0.5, 1.31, 1.32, 1.32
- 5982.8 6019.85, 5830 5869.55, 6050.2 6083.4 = 1.2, 1.31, 1.33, 1.32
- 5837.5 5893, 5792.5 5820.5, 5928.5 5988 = 2.2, 1.31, 1.31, 1.31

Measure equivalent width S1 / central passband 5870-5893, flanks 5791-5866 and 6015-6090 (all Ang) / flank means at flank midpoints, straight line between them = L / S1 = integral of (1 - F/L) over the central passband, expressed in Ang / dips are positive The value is 2.0 Ang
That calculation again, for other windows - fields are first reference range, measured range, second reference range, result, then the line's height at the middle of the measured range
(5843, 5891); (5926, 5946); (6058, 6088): -0.4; 1.28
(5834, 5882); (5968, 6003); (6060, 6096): 0.3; 1.31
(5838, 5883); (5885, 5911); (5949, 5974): 3.3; 1.31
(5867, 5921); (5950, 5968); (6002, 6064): -0.7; 1.26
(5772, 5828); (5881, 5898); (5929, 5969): 2.9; 1.31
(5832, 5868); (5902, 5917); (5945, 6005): 0.4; 1.3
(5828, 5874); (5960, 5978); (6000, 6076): -0.4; 1.31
